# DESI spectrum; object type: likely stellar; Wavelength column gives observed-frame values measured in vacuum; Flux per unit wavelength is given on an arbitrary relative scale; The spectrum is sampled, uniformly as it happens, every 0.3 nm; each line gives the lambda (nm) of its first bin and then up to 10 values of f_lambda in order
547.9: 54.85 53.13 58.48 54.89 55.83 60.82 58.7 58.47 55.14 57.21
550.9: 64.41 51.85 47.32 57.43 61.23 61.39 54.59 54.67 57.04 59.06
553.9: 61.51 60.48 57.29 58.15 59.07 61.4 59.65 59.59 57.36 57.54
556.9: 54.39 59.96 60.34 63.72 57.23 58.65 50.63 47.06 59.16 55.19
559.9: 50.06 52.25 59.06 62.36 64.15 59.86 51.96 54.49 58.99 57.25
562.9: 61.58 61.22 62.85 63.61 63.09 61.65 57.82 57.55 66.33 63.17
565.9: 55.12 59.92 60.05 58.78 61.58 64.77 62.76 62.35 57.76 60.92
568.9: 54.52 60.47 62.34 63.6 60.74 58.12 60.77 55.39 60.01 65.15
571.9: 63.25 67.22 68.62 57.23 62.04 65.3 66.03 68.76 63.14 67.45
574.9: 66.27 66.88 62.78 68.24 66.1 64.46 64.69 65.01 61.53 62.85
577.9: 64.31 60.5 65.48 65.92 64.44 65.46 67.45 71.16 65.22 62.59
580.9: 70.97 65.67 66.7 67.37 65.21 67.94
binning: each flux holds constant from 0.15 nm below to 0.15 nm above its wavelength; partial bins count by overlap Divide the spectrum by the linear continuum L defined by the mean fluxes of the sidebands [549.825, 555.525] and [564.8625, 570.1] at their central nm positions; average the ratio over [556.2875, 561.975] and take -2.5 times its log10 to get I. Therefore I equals 0.042 mag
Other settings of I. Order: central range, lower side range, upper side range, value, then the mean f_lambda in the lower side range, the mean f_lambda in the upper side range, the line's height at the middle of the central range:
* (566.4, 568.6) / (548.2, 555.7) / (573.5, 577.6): 0.03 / 57.7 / 65.4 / 62.8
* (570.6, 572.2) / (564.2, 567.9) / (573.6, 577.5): 0.03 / 60.8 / 65.4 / 63.4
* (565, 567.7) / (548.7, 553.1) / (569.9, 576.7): 0.01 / 57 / 63.8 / 61.7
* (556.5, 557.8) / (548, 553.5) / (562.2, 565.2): 0.00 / 56.8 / 60.7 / 58.7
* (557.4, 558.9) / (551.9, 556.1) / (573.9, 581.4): 0.04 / 58.9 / 65.5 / 60.1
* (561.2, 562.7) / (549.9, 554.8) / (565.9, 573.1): 0.05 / 57.5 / 61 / 59.5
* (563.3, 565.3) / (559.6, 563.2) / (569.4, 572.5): -0.05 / 57.5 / 62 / 58.9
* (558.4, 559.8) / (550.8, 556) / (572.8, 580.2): 0.12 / 58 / 65.1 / 59.8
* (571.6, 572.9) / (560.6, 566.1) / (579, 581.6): -0.02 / 60.2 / 66.7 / 63.6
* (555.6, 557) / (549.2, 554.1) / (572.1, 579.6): 0.02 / 57.6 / 64.8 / 59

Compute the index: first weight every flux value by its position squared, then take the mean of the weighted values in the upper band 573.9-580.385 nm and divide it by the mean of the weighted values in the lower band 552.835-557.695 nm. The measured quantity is 1.20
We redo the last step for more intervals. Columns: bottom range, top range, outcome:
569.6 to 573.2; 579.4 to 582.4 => 1.12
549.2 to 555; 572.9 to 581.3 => 1.24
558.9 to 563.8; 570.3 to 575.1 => 1.15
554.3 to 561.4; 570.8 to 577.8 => 1.18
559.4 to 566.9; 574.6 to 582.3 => 1.17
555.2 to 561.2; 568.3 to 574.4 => 1.13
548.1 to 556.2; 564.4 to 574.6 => 1.14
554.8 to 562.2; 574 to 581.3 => 1.22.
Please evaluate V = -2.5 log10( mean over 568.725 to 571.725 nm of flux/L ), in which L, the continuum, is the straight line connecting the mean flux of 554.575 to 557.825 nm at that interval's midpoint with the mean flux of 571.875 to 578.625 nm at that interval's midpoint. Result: 0.06 mag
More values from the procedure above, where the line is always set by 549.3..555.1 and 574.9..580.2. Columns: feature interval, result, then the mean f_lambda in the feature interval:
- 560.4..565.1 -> 0.02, 59.9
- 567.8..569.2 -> 0.06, 59.2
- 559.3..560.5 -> 0.11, 54.2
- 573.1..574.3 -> -0.03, 65.7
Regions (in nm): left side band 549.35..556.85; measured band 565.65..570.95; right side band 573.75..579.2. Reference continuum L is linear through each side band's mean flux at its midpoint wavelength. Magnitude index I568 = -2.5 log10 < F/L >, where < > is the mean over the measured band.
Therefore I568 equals 0.040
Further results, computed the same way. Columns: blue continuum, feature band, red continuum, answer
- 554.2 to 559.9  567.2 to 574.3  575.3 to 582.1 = 0.007 mag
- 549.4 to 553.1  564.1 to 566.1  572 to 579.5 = 0.017 mag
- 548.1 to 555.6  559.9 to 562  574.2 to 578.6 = 0.052 mag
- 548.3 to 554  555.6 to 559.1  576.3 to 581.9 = 0.033 mag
